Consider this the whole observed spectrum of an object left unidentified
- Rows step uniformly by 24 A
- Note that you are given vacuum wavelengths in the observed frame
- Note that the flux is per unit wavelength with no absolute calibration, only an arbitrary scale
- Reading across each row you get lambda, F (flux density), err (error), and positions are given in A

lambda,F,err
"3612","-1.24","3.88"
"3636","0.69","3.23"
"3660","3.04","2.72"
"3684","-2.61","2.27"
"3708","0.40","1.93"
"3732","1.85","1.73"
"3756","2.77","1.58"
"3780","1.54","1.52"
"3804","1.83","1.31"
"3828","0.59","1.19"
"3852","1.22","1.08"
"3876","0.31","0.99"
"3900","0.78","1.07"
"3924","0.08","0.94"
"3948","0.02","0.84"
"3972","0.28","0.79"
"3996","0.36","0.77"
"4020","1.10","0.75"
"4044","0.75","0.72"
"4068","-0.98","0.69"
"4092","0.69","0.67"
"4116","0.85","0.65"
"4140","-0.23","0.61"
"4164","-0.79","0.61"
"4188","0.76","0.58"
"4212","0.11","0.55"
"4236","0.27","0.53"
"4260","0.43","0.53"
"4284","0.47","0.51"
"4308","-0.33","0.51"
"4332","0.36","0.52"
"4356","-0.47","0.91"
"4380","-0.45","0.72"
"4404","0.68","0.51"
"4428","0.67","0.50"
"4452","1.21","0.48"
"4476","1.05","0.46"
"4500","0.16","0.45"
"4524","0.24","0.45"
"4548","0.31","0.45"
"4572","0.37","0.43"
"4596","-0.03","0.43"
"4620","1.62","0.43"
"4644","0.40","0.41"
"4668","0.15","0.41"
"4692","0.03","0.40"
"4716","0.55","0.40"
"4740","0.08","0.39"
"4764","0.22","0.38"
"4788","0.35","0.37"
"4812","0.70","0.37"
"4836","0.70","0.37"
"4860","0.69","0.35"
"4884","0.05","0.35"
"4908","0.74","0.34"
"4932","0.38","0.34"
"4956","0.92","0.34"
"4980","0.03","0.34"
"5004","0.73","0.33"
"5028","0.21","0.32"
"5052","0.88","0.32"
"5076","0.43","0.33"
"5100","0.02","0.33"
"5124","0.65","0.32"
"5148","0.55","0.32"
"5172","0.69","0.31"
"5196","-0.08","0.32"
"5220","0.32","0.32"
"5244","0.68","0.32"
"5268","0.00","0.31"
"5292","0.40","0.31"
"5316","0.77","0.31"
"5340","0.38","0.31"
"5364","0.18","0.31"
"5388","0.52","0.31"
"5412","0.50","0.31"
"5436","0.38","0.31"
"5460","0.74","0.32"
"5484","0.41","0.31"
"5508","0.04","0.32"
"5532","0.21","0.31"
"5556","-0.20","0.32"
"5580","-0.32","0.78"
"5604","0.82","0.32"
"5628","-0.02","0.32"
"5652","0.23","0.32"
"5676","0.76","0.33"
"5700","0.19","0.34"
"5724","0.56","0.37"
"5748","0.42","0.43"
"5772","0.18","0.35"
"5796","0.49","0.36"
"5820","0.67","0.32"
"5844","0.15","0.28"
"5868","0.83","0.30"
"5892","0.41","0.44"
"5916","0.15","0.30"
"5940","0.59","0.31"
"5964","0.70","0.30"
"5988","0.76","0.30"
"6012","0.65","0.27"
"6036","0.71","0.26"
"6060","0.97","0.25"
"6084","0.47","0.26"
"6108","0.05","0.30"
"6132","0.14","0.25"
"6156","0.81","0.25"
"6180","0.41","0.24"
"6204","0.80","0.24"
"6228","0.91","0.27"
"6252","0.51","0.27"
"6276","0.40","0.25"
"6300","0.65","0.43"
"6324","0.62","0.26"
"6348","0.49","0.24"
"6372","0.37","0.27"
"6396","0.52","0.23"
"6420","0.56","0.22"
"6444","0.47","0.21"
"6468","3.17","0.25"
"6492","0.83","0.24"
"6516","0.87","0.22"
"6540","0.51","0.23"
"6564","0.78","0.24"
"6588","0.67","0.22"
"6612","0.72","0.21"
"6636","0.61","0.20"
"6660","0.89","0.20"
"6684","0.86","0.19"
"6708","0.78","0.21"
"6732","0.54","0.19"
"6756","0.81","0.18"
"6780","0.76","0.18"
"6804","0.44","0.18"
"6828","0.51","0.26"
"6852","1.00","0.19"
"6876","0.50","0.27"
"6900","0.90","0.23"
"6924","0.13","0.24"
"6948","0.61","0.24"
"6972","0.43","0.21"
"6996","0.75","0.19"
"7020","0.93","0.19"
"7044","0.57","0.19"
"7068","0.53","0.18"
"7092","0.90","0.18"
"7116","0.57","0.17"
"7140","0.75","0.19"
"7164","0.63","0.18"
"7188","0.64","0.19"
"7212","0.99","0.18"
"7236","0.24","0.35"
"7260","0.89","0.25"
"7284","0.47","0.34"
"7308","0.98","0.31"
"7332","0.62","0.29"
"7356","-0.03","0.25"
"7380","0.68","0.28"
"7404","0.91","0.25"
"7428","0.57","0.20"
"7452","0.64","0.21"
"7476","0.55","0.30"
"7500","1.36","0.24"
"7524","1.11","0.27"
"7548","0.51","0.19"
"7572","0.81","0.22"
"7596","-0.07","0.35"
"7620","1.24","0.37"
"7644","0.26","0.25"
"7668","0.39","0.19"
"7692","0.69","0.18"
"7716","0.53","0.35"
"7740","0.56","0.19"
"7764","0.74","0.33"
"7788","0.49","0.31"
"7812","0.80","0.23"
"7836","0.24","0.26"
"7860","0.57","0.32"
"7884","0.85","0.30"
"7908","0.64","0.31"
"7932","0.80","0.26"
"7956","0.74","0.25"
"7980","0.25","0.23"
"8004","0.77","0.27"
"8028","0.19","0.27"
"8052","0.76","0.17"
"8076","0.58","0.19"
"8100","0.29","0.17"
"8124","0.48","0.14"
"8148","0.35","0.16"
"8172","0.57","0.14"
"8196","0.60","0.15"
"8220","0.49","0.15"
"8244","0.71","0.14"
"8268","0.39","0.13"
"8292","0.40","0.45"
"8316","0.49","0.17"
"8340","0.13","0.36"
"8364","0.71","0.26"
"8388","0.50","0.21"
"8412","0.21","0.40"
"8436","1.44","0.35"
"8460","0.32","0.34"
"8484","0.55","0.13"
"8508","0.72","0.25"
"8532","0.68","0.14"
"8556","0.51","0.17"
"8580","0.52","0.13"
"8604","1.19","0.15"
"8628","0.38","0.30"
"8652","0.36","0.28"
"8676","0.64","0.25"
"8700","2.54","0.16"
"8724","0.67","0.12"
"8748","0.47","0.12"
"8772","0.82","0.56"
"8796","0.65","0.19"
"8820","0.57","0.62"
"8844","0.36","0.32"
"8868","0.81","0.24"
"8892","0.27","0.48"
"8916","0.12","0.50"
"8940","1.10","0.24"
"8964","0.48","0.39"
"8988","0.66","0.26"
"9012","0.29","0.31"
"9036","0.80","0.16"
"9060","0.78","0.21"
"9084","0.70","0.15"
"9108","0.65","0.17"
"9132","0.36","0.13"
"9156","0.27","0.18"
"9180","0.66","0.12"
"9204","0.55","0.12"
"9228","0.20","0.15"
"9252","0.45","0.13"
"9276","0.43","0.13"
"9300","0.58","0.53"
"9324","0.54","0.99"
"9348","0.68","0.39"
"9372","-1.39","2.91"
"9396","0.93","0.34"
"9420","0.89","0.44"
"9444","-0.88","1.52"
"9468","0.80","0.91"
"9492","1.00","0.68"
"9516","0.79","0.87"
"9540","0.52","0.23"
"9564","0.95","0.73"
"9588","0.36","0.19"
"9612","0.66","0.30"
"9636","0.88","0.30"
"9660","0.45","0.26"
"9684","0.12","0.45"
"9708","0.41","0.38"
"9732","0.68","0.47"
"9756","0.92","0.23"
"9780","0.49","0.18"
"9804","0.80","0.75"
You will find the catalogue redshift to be 0.735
